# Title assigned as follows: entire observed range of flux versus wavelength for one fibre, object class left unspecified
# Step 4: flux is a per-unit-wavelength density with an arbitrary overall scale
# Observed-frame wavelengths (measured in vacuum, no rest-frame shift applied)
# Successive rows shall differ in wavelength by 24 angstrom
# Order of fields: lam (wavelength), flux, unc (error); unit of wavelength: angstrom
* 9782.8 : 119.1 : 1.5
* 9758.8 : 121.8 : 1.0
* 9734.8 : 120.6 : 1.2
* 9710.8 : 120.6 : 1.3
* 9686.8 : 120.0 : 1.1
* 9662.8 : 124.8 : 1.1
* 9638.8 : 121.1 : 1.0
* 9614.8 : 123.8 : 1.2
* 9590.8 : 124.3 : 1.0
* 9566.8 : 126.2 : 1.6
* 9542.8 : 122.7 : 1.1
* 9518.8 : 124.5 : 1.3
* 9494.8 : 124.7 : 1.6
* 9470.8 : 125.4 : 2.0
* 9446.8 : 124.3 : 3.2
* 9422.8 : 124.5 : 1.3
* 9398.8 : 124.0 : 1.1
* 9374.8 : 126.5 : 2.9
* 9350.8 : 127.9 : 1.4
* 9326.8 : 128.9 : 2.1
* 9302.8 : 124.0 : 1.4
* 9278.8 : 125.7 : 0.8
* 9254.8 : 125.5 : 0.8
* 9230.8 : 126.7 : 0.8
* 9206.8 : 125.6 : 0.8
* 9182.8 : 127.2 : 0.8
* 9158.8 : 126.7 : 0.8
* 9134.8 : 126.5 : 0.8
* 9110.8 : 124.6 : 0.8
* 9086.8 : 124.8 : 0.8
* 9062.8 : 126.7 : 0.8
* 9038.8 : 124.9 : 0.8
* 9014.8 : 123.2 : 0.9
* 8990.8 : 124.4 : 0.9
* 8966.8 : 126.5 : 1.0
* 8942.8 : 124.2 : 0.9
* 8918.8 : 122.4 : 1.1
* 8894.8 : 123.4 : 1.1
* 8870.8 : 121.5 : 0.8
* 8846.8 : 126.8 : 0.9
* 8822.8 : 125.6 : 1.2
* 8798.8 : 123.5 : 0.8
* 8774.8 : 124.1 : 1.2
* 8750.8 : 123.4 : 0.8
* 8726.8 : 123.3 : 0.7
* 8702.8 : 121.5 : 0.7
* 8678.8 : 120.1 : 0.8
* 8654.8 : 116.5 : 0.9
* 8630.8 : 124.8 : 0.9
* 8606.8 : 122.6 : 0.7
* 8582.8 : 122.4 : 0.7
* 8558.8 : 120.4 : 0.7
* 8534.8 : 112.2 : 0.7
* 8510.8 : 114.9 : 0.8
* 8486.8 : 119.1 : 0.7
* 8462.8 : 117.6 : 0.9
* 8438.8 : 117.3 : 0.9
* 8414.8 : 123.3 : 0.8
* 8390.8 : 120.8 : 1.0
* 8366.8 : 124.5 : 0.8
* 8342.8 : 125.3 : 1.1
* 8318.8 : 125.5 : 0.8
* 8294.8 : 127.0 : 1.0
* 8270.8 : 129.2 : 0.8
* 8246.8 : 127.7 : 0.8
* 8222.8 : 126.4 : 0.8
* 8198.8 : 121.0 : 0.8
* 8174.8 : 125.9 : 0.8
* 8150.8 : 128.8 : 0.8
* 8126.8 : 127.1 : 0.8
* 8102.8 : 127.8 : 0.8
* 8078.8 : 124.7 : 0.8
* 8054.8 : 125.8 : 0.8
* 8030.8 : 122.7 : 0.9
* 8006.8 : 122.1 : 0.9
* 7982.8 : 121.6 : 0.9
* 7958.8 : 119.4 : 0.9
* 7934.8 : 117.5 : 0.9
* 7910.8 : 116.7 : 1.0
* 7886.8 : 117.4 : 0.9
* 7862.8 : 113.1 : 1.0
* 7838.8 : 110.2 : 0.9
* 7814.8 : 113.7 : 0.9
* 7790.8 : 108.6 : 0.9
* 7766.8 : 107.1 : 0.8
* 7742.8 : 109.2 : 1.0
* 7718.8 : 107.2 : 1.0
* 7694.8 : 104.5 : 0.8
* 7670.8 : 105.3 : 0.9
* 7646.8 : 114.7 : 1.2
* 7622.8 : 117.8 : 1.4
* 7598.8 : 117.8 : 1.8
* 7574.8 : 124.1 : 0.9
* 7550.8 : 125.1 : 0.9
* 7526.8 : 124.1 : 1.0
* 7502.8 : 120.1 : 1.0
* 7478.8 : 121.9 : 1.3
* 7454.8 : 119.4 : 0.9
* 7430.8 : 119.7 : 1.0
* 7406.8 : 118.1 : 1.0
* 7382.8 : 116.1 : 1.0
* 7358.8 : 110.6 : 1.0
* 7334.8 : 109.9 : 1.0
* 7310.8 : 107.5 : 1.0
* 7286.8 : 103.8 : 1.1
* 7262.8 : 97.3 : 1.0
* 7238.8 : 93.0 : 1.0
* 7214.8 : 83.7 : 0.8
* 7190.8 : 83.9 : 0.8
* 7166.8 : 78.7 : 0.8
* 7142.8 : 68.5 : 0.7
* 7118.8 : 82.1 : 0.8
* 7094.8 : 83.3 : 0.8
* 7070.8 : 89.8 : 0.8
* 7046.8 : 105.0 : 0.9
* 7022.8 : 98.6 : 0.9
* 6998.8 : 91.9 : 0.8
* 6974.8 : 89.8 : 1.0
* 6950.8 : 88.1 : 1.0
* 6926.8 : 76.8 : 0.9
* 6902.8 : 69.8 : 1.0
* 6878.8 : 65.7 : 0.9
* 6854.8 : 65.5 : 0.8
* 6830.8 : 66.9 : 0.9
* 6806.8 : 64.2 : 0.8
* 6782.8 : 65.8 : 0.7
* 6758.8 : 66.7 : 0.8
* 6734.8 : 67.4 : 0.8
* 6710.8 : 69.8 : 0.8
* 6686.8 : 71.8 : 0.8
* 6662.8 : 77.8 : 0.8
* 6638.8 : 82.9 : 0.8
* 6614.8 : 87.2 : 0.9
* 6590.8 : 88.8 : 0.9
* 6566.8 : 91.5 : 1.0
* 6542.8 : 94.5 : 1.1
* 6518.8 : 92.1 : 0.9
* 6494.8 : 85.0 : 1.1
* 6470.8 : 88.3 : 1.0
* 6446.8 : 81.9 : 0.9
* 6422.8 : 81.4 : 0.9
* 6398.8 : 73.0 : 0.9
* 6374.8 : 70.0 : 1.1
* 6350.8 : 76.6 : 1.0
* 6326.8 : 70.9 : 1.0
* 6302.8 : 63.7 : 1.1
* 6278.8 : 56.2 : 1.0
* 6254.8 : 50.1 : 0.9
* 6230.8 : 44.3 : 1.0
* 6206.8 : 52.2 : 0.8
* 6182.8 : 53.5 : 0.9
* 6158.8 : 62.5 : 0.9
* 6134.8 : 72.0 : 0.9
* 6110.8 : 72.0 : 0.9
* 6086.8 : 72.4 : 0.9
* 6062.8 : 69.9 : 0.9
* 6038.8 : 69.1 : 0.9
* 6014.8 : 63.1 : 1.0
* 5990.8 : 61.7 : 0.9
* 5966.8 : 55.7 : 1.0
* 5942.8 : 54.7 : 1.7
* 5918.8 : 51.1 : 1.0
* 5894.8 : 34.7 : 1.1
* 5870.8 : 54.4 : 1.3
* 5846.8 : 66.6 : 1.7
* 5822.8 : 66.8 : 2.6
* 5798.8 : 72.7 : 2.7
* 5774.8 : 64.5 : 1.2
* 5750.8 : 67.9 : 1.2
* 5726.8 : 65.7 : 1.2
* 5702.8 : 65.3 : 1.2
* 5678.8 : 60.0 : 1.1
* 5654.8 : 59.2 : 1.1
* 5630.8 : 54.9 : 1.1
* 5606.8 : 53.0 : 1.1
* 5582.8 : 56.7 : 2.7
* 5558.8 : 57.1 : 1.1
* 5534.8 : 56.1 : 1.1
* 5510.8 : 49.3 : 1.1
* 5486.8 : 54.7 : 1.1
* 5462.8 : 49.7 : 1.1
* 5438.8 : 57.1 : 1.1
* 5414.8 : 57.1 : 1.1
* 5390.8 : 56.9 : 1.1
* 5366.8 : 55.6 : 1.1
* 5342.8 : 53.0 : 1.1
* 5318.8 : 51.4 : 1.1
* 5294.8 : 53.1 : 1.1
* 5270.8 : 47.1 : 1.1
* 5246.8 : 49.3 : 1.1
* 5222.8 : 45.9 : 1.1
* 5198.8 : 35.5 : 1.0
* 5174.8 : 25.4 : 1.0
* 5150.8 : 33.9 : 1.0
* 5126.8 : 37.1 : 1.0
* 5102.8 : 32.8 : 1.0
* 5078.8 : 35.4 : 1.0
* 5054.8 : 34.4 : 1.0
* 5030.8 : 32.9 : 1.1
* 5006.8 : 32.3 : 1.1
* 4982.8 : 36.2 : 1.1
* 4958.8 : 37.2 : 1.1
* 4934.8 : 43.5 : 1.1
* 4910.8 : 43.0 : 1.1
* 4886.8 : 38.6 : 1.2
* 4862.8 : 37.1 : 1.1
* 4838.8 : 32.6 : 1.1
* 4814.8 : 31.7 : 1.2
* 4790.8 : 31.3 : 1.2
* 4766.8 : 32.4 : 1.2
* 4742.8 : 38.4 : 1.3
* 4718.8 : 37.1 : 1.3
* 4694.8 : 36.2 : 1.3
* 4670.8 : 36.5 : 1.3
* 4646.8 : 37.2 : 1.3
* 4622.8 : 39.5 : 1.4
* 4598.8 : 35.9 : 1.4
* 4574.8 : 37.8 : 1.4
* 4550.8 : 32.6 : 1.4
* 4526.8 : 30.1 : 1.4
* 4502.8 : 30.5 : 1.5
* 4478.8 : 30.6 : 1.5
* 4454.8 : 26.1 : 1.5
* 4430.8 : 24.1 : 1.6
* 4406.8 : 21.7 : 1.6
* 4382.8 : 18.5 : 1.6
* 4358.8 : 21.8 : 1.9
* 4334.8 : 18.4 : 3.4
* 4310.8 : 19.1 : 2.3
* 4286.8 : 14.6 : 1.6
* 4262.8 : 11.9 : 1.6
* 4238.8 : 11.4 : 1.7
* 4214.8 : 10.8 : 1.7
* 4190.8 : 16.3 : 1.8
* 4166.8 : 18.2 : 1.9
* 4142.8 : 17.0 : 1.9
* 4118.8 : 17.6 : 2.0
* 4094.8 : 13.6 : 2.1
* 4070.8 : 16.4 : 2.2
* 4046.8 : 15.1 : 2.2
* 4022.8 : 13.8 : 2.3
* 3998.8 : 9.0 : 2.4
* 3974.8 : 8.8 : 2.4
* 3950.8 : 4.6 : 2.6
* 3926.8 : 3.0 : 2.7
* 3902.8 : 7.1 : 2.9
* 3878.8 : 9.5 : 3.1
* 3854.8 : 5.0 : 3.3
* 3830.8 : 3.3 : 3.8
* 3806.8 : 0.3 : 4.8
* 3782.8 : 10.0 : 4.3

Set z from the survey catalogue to 0.00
